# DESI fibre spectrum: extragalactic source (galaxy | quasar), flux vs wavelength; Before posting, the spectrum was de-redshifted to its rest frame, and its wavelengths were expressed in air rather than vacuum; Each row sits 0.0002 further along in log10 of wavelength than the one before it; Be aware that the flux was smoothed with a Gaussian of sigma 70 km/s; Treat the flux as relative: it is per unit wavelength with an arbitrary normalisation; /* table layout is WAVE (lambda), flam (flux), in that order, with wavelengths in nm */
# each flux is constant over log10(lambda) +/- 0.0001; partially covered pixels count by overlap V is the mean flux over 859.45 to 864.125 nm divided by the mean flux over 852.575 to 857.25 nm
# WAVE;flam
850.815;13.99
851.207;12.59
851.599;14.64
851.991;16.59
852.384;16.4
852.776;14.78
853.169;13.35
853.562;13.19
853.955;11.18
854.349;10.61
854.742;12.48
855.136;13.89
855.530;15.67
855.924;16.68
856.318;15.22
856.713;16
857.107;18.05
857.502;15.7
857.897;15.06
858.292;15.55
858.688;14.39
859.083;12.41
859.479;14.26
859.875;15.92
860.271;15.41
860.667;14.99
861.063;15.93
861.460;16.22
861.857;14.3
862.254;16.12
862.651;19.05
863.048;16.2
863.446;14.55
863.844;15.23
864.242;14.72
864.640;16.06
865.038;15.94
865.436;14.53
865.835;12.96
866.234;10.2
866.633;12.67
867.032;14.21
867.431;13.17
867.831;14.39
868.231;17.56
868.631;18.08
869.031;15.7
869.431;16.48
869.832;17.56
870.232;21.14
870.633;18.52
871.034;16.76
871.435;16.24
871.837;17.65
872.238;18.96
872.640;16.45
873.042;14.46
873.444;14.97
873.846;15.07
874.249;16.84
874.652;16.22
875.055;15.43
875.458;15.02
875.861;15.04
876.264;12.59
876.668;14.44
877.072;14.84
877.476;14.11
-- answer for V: 1.11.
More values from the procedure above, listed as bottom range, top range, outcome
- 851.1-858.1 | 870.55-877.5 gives 1.08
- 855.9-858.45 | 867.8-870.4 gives 1.09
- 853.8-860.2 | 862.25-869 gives 1.03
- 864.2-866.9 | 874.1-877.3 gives 1.09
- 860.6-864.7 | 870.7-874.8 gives 1.04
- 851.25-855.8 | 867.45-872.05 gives 1.23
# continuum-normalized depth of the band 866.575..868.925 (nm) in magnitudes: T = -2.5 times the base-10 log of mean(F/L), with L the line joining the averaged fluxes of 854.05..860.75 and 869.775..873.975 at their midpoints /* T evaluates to 0.09 mag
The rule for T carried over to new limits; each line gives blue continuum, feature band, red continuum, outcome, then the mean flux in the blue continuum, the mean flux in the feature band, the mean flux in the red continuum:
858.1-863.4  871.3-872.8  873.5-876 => -0.12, 15.4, 17.4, 15.6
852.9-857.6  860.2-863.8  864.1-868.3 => -0.12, 14.3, 15.9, 14.1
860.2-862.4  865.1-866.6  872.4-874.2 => 0.20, 15.5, 12.9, 15.5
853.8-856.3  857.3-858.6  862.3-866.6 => -0.10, 13.6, 15.3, 14.9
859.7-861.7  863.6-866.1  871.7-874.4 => 0.08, 15.7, 14.8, 16.3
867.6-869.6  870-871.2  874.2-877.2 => -0.18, 16.4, 18.8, 15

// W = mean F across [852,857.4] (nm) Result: 14.5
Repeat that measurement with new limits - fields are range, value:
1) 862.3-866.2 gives 15.3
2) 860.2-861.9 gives 15.5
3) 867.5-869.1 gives 16.2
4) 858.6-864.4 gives 15.3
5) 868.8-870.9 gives 17.9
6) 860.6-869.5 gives 15.2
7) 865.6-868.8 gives 14.1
